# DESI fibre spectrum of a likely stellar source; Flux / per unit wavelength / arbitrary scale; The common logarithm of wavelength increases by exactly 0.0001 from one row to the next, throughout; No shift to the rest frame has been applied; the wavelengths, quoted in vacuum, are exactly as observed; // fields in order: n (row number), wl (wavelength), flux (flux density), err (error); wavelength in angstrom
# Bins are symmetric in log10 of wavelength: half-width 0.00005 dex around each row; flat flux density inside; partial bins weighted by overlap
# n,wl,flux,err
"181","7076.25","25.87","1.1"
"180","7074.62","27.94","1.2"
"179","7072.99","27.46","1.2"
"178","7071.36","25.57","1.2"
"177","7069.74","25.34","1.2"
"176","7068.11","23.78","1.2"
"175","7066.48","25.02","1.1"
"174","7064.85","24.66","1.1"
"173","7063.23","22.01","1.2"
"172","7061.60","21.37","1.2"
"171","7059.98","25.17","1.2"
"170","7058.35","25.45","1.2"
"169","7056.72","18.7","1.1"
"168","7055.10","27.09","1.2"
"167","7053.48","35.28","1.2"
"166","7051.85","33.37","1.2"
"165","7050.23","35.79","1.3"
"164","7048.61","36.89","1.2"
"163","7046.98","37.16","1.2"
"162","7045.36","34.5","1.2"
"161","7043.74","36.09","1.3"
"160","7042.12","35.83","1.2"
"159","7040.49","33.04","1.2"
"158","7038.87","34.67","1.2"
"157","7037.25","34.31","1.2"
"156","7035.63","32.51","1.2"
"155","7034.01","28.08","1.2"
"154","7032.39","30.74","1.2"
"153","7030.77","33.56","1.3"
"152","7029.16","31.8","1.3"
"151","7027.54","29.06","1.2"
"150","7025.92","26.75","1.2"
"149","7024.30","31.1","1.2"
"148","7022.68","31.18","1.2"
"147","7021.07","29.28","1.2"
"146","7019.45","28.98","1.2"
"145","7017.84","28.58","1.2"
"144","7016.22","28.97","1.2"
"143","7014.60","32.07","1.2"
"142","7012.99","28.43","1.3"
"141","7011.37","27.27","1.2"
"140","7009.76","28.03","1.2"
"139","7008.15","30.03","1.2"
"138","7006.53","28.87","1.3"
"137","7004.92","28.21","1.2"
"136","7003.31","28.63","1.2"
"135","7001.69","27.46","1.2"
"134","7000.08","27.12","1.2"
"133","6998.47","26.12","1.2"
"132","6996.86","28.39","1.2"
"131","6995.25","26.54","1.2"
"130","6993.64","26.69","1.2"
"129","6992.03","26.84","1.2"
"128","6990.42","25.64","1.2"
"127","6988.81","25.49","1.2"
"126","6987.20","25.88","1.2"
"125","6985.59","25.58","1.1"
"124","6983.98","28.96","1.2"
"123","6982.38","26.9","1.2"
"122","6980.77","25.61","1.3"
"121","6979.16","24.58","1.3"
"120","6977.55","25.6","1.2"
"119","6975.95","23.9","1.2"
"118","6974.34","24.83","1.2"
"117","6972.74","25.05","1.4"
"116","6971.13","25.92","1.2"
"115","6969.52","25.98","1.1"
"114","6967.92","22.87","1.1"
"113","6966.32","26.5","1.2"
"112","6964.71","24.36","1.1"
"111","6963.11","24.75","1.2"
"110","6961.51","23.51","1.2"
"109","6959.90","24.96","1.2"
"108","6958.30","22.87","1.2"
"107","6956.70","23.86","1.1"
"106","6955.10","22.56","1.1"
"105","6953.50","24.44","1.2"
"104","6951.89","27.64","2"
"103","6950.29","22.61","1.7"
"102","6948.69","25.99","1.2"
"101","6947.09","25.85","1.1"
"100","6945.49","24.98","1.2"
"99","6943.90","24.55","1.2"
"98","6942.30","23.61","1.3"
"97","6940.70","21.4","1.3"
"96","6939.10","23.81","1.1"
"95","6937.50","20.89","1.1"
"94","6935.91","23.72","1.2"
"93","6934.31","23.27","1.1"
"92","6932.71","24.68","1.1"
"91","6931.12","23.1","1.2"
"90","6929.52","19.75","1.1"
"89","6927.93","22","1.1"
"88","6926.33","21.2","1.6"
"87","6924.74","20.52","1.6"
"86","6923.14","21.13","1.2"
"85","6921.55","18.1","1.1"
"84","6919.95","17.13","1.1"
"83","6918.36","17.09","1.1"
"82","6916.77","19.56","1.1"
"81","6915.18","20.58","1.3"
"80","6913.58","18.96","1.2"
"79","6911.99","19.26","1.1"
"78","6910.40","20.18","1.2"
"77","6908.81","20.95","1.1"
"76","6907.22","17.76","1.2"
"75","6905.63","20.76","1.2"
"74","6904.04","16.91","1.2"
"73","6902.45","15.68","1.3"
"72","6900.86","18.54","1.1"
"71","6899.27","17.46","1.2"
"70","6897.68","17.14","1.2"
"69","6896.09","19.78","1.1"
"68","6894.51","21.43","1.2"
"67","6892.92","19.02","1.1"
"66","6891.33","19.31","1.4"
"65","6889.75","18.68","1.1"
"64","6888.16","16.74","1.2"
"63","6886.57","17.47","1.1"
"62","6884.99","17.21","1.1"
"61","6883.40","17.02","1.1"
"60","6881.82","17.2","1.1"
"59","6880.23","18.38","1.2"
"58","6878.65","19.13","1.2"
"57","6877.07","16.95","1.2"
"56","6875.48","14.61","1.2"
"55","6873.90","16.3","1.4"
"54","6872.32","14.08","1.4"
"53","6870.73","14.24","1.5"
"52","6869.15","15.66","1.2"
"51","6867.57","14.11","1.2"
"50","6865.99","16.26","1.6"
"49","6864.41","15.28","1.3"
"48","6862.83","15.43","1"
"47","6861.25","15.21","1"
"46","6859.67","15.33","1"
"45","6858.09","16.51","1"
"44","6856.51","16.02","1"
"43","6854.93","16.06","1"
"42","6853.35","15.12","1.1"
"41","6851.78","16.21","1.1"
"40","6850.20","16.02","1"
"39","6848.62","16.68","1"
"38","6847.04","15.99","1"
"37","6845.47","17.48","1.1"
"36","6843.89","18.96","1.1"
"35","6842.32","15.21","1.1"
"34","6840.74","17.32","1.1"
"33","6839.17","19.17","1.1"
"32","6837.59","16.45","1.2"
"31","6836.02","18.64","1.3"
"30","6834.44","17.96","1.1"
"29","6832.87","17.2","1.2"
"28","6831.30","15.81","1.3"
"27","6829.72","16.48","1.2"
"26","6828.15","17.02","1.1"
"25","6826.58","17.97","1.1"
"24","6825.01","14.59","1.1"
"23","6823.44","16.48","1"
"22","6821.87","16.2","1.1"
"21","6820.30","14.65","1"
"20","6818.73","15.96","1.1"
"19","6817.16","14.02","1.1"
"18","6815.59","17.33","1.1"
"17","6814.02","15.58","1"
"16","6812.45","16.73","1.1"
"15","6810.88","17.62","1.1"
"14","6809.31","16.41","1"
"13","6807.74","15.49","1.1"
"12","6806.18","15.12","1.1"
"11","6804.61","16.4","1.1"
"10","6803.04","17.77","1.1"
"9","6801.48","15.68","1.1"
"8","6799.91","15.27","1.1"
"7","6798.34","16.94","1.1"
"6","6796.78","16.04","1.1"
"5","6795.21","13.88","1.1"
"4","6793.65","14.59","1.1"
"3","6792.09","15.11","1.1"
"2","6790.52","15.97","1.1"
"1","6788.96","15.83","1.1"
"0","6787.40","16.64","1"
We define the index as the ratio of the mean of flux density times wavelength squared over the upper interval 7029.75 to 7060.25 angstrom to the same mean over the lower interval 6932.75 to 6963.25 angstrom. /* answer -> 1.38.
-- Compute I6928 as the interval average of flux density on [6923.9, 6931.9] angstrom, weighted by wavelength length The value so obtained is 21.3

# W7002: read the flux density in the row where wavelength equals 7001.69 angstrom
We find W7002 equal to 27.46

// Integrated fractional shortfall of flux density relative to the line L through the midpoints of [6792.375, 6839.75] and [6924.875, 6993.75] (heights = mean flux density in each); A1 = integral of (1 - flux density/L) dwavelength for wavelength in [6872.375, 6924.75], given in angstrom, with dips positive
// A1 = 6.7 angstrom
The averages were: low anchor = 16.3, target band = 18.3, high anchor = 24.4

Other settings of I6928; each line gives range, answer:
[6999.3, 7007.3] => 28.1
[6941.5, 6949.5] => 25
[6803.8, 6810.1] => 15.9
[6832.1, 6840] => 17.9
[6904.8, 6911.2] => 19.9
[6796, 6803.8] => 16.3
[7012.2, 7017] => 29.8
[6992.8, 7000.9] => 27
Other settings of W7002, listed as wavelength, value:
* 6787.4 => 16.64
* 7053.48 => 35.28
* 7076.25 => 25.87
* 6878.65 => 19.13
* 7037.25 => 34.31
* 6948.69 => 25.99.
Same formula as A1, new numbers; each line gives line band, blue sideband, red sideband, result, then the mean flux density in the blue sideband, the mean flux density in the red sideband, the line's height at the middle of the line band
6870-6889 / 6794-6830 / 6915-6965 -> 2.8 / 16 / 22.7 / 19.5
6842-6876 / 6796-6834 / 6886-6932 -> 3.5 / 16.2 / 19.2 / 17.6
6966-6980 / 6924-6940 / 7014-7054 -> 0.7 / 22.3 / 32.4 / 26.3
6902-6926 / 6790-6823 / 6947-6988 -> 3.2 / 15.8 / 25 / 22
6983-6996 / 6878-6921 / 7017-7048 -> 0.5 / 18.5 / 32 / 27.6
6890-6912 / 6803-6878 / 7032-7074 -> 1.3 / 16.2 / 29.6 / 20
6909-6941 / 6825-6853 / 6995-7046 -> 3.4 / 17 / 30.2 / 23.3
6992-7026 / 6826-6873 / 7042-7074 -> -3.6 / 16.3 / 28.7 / 25.8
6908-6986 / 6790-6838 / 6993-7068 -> 4.0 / 16.2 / 29.5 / 24.4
